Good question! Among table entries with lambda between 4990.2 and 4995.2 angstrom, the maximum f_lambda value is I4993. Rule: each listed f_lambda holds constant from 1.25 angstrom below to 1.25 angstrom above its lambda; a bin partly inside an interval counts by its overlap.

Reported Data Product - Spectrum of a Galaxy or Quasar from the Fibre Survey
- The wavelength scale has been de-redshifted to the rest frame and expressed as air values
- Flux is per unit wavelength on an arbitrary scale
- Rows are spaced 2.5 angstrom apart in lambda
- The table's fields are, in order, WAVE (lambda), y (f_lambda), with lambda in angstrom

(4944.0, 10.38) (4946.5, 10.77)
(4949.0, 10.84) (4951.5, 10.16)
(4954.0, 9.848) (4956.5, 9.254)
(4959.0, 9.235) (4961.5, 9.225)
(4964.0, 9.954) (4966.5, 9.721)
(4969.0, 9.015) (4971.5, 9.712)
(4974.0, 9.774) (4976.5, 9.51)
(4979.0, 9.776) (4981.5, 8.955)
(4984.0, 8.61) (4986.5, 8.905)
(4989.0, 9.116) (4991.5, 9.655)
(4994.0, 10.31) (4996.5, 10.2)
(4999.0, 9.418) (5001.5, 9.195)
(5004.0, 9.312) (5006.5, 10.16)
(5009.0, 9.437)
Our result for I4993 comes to 10.31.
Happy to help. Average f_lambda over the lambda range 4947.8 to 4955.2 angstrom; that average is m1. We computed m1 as 10.3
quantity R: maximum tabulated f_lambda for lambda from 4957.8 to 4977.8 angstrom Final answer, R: 9.954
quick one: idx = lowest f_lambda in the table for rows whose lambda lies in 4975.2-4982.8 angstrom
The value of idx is 8.955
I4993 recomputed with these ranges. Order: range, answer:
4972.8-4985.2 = 9.776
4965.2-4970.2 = 9.721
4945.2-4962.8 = 10.84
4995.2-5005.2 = 10.2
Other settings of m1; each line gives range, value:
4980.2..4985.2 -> 8.79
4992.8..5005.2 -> 9.69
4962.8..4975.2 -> 9.63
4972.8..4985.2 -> 9.33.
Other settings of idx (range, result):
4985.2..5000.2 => 8.905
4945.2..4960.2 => 9.235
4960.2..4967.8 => 9.225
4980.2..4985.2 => 8.61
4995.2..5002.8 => 9.195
